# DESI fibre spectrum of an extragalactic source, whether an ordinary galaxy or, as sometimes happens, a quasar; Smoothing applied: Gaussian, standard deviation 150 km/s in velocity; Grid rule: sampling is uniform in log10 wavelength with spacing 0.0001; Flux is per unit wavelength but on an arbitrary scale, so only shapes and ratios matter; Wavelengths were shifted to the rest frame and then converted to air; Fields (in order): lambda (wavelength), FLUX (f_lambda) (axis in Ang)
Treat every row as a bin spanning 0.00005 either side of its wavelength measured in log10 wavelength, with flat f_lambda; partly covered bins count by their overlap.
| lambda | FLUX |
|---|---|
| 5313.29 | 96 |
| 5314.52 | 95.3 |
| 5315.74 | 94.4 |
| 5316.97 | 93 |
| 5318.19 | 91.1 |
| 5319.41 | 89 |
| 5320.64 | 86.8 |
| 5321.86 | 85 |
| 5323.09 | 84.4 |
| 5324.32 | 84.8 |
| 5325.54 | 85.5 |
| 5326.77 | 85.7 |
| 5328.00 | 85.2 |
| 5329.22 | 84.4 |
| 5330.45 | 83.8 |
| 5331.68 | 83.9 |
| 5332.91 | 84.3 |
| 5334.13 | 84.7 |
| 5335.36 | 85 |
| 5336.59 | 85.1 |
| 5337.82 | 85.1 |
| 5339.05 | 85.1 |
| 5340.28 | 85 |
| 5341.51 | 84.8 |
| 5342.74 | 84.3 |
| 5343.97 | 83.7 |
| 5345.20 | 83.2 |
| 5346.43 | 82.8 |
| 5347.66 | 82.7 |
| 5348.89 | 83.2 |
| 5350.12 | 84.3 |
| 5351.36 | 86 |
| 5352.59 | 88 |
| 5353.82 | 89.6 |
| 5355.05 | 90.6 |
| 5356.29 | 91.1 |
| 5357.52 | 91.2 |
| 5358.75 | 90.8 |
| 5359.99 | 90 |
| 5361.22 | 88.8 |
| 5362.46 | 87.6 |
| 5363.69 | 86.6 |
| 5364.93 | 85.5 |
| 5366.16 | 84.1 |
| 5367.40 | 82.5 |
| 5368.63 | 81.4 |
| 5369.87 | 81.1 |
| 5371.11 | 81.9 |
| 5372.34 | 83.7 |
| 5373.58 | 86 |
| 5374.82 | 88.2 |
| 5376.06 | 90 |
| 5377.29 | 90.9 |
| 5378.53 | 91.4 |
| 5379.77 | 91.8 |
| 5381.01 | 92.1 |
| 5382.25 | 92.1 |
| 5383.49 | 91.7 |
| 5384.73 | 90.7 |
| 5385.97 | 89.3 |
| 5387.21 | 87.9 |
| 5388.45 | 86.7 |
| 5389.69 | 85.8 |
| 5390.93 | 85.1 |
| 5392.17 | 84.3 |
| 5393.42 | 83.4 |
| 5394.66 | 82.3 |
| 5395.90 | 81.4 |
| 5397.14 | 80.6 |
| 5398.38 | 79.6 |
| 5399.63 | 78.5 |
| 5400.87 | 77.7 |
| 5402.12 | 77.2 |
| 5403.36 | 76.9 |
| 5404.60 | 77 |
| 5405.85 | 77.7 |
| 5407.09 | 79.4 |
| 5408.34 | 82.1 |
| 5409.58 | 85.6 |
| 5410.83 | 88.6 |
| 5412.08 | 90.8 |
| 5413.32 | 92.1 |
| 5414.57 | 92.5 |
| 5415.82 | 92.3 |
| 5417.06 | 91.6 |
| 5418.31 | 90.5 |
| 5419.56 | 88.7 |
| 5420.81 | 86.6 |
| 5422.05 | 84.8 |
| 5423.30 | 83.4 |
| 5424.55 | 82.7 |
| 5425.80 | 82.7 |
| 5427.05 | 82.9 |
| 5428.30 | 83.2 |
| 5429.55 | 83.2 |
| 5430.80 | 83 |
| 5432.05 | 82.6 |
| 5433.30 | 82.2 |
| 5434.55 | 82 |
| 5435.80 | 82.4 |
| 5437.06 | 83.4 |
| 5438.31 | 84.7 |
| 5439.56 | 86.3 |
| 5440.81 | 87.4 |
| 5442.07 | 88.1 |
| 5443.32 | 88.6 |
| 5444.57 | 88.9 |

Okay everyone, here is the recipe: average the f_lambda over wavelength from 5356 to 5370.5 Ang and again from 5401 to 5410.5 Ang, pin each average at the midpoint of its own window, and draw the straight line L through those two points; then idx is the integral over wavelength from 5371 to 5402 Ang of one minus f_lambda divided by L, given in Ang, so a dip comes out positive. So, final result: -1.2 Ang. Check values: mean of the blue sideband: 86.6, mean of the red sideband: 79.6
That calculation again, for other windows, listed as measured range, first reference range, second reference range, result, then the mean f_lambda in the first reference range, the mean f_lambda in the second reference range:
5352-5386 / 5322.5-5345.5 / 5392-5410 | -2.4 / 84.6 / 80.1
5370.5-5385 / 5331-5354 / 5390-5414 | -1.0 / 84.7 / 82.2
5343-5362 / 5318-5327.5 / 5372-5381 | 0.2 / 86.3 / 89.2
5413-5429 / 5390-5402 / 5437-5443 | -0.6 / 81.3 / 86.4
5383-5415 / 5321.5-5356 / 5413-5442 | 0.6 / 85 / 85.7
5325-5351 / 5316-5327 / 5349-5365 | 1.0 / 87.5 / 88.4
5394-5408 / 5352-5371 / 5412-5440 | 1.2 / 87.1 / 85.8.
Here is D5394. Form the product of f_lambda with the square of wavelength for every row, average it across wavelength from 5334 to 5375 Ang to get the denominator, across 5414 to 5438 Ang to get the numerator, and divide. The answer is 1.02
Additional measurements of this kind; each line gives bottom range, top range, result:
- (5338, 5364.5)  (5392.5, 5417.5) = 0.98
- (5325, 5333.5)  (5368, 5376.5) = 1.01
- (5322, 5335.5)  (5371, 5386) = 1.08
